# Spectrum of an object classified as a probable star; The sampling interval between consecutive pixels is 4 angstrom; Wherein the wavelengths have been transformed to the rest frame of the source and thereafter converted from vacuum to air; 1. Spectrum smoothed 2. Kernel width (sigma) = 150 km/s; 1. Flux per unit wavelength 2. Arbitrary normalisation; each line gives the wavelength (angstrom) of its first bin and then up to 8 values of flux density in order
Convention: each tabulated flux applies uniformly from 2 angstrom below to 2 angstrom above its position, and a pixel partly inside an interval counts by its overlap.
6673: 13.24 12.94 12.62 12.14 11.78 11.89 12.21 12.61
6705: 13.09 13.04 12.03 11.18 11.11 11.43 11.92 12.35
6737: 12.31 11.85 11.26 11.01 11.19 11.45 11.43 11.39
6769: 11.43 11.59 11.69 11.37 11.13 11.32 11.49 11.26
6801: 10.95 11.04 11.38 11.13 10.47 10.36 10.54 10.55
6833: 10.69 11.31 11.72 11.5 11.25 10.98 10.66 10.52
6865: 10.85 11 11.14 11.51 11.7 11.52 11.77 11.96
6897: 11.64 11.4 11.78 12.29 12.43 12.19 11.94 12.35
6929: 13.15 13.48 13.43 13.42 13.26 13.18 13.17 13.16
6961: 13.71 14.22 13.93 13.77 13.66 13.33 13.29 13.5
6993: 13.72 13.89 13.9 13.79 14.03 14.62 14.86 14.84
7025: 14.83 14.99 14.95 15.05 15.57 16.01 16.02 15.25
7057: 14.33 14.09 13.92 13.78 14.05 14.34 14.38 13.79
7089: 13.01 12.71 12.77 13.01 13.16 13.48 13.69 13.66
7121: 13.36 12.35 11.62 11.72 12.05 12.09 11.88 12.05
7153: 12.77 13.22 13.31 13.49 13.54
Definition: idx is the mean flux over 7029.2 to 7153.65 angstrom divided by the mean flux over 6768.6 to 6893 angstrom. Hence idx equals 1.22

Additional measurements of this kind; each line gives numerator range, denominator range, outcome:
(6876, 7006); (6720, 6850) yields 1.14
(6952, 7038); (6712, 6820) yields 1.23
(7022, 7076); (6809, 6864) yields 1.36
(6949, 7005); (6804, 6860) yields 1.24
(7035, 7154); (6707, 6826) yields 1.19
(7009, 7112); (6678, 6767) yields 1.20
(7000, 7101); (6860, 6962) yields 1.18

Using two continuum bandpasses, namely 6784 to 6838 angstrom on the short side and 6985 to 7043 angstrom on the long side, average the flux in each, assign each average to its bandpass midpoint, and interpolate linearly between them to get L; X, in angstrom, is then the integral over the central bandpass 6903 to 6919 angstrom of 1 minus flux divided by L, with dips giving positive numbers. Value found 0.63 angstrom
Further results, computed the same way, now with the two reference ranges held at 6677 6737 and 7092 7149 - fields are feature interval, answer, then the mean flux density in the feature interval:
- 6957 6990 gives -3.12 angstrom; 13.7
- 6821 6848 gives 2.83 angstrom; 11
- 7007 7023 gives -2.63 angstrom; 14.6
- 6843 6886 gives 4.17 angstrom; 11.1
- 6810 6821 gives 1.34 angstrom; 10.8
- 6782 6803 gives 1.73 angstrom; 11.2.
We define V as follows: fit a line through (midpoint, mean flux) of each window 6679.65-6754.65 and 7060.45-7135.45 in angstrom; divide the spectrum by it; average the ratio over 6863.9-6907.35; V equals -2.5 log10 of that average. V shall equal 0.094 mag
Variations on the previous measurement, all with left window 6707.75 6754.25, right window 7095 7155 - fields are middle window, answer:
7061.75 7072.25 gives -0.11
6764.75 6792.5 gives 0.04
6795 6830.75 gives 0.10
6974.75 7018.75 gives -0.13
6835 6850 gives 0.05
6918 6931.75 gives -0.03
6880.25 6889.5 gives 0.04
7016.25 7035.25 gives -0.20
